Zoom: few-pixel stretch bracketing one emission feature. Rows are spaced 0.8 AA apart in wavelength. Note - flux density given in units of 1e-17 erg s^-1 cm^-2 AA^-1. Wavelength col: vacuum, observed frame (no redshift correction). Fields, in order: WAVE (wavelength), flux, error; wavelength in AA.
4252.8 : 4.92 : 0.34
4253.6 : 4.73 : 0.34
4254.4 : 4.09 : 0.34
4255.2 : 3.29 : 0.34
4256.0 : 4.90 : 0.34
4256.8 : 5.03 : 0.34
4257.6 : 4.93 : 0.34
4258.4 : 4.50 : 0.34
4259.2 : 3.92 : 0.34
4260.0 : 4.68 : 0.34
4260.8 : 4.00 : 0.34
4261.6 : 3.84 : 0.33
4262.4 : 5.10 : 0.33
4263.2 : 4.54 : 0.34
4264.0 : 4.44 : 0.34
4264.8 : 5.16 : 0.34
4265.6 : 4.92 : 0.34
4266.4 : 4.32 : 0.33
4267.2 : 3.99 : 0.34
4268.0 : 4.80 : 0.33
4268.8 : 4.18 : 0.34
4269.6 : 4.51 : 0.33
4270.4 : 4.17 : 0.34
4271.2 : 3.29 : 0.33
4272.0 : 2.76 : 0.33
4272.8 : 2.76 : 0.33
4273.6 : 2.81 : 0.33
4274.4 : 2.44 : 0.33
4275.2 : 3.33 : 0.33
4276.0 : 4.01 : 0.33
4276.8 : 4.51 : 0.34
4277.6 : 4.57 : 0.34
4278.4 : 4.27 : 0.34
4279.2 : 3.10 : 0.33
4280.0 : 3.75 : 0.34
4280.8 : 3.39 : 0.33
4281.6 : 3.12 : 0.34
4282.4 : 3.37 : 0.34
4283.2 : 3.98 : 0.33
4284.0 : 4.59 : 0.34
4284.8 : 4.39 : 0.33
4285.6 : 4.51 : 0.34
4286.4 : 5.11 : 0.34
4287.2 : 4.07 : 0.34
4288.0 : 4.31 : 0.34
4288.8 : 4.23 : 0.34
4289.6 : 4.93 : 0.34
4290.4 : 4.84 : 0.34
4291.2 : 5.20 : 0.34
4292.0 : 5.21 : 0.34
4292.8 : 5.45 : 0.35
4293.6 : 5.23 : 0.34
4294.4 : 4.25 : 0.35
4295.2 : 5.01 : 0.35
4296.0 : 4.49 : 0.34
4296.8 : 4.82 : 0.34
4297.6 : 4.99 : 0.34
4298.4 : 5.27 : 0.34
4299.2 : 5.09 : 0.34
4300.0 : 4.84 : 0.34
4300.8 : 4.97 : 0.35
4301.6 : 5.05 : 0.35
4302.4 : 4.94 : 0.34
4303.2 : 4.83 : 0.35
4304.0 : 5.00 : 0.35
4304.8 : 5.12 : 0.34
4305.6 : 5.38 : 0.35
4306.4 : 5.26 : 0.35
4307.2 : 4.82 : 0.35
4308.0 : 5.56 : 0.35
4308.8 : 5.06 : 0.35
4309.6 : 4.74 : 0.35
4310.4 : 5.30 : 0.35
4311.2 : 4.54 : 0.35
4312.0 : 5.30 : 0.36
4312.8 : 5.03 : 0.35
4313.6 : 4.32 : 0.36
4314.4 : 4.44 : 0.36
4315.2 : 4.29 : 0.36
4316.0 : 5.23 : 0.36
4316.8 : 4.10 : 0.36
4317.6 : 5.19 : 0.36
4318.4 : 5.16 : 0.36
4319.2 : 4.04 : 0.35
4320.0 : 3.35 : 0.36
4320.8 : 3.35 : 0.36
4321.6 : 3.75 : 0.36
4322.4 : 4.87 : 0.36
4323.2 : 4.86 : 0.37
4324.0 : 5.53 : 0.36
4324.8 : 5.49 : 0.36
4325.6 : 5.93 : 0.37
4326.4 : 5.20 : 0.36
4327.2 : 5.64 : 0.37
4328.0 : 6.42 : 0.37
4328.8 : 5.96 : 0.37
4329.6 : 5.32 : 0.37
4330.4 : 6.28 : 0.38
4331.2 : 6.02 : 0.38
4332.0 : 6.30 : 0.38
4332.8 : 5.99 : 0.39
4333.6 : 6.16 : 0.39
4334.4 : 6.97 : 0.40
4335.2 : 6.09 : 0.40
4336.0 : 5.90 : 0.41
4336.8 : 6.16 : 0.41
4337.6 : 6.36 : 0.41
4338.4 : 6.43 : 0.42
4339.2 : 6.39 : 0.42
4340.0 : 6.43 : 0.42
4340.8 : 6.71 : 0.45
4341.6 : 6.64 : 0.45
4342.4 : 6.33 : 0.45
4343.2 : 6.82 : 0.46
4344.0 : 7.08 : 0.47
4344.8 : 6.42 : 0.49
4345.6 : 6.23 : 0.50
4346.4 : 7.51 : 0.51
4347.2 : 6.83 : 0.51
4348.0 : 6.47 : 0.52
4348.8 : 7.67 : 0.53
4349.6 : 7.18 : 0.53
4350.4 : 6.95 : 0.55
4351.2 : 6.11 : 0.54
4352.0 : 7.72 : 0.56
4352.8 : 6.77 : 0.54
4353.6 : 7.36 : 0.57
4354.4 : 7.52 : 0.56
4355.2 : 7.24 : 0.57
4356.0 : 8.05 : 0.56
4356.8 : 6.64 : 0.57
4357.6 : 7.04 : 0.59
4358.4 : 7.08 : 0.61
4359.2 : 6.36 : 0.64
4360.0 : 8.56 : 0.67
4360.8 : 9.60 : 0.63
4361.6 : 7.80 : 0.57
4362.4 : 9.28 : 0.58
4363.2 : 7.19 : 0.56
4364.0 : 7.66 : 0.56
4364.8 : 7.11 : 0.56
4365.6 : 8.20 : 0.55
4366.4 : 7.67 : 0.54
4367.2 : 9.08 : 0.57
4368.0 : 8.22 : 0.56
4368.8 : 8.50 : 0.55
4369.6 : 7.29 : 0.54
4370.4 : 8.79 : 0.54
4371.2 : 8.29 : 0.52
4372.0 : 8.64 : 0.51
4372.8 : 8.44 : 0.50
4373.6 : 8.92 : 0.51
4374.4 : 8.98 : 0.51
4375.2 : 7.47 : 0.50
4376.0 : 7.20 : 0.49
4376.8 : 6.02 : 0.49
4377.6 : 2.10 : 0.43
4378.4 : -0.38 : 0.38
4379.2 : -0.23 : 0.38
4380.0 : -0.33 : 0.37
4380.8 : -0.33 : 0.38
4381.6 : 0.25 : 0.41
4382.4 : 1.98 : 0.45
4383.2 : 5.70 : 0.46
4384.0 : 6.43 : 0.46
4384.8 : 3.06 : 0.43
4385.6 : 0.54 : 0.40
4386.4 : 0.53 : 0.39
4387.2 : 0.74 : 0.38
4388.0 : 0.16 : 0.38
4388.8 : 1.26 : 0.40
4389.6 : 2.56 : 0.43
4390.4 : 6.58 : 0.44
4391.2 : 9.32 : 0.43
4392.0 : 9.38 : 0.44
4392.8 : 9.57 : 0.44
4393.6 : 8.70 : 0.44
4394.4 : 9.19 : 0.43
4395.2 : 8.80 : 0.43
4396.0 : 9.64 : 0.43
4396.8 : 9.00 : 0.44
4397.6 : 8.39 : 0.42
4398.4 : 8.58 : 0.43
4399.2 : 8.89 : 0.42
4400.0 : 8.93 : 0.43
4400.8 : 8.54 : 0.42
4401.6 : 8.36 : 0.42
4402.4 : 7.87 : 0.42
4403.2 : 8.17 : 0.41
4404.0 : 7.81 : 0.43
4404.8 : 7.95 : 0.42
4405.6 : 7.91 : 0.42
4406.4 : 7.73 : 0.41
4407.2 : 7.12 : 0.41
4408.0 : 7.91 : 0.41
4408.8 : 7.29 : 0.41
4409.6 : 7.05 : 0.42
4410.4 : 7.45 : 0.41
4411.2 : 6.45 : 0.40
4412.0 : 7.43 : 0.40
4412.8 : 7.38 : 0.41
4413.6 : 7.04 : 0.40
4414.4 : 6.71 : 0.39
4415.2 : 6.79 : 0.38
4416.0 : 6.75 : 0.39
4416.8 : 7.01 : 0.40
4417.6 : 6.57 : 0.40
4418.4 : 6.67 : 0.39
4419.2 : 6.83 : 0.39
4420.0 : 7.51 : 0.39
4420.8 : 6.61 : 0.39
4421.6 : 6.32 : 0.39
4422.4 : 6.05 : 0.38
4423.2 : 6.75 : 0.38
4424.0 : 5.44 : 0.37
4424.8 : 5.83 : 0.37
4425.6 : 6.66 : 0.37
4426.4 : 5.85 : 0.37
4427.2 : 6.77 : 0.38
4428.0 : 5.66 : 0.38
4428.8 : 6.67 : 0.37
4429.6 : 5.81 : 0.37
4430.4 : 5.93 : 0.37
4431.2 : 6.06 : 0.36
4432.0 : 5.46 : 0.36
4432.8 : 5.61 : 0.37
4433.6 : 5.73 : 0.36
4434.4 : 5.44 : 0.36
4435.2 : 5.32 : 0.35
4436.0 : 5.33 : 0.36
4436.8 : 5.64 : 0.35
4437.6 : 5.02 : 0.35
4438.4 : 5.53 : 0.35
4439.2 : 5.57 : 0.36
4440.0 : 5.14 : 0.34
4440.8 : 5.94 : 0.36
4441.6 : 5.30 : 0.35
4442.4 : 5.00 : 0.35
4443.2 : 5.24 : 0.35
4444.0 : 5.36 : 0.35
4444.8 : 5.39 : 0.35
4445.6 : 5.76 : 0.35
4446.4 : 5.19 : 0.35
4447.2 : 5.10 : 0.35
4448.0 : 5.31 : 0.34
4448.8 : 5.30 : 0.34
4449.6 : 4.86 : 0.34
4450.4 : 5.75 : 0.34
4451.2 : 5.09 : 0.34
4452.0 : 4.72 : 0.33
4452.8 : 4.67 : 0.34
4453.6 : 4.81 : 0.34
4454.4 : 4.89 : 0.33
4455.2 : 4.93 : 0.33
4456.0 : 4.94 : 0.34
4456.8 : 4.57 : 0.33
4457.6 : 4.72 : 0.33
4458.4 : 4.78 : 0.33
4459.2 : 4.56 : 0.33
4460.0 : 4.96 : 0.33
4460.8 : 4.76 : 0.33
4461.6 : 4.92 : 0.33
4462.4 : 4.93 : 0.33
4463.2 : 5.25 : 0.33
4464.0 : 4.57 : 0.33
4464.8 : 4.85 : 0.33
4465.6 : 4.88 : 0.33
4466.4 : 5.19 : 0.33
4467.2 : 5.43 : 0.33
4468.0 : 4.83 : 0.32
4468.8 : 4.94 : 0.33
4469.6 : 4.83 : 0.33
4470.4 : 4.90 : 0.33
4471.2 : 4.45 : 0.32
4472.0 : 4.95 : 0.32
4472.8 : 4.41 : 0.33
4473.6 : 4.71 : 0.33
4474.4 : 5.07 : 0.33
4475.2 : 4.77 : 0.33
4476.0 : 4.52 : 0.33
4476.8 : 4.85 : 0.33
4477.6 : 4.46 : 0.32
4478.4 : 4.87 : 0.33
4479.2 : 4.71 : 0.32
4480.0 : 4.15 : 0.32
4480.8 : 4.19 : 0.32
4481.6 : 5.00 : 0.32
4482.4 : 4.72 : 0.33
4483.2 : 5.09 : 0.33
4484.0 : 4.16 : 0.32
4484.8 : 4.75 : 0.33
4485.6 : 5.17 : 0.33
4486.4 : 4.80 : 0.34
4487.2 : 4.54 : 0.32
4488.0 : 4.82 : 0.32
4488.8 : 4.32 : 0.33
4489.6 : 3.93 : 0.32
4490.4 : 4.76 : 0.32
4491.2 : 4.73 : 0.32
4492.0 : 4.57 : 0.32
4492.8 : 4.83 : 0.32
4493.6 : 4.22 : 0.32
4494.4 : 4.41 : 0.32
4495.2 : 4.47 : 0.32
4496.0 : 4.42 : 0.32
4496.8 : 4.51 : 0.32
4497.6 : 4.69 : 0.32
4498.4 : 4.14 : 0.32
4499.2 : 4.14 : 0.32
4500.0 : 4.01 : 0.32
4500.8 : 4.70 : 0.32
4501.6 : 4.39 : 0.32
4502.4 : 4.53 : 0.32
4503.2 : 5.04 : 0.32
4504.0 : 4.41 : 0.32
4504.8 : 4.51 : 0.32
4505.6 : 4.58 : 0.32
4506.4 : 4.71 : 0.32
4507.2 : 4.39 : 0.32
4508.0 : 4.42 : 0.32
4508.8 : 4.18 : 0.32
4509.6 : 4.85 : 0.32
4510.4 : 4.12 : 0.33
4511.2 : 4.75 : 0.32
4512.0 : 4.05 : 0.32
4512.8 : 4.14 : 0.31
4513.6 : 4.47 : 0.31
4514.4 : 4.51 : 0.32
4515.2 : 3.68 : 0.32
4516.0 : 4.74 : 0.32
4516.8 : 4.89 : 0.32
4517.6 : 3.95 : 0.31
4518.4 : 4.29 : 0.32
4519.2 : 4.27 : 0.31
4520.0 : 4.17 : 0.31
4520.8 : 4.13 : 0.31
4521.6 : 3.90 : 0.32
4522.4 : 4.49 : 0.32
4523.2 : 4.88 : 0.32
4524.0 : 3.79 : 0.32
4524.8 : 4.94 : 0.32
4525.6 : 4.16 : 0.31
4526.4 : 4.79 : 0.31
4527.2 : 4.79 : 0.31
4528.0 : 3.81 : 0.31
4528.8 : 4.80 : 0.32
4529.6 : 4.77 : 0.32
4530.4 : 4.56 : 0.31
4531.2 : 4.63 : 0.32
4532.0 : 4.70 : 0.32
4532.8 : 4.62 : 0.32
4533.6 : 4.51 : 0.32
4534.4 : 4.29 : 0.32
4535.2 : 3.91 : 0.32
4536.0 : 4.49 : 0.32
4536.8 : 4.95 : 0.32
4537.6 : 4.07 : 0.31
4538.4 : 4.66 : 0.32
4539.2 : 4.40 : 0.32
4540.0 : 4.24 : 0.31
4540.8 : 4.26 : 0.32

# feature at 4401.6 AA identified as C IV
